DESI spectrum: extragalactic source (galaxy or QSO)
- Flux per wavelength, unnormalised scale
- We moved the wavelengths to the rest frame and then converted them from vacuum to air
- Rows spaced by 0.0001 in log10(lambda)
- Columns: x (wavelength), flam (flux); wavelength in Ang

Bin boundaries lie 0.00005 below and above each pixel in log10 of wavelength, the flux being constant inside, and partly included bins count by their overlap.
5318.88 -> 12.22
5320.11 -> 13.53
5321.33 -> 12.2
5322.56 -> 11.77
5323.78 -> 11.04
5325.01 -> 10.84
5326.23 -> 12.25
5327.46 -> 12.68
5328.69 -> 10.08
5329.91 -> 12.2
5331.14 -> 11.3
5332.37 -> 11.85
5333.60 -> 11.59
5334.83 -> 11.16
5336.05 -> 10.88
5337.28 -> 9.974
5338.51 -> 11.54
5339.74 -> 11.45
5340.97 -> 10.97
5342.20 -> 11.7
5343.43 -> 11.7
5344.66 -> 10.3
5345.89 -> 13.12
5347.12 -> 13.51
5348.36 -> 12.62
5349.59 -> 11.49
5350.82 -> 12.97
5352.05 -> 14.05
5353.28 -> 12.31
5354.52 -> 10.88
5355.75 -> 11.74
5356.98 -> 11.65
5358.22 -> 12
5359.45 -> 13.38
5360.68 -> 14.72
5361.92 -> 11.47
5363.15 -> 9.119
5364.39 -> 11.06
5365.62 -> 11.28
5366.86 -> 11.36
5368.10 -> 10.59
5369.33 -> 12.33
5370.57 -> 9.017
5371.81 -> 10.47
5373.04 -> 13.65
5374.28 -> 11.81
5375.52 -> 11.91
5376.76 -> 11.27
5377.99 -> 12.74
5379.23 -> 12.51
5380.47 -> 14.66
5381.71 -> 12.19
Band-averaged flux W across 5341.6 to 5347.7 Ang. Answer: 12.1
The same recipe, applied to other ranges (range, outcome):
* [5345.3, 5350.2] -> 12.7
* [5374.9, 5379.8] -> 12.1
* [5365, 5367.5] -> 11.3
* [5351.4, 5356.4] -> 12.3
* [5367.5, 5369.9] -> 11.5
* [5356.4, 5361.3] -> 12.9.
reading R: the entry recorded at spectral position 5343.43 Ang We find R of 11.7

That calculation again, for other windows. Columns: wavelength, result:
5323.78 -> 11.04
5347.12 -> 13.51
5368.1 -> 10.59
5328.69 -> 10.08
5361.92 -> 11.47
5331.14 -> 11.3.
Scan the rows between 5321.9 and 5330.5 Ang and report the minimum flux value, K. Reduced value 10.08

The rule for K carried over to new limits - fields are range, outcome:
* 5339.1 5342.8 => 10.97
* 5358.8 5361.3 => 13.38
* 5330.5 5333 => 11.3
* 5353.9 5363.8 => 9.119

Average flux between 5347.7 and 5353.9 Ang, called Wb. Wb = 12.7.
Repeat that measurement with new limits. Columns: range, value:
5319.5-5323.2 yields 12.5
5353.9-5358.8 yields 11.6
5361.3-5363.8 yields 10.3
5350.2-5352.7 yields 13.5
